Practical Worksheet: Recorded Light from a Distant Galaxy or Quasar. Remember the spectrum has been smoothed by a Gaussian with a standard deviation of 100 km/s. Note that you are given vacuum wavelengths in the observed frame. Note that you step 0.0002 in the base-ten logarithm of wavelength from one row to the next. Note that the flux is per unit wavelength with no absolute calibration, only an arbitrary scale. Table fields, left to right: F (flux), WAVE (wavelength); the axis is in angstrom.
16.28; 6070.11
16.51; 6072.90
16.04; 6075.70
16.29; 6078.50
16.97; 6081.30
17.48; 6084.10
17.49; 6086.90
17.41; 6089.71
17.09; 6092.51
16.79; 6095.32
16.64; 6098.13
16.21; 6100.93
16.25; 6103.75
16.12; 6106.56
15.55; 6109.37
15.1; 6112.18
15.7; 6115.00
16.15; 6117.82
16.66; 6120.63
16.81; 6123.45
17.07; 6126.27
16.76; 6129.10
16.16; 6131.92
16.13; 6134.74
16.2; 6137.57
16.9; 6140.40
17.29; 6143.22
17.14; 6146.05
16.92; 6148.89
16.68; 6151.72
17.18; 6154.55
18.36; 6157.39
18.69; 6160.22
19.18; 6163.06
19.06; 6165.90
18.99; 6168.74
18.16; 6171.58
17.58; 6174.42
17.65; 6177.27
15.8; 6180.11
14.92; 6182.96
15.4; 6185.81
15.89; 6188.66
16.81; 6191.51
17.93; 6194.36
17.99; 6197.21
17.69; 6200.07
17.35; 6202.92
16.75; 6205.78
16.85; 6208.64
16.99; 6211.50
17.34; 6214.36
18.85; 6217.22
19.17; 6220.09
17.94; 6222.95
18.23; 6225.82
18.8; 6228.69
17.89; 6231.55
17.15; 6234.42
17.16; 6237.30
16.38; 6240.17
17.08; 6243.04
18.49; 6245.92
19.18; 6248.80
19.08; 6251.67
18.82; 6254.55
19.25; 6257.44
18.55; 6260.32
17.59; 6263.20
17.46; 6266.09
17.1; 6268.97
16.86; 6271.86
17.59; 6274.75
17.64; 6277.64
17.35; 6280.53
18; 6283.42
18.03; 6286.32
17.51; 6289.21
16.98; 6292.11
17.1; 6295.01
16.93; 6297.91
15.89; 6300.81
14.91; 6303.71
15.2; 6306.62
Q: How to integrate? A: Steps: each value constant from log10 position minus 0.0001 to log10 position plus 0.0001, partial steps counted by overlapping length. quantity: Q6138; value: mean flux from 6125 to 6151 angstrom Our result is 16.7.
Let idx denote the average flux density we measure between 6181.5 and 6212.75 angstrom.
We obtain 16.8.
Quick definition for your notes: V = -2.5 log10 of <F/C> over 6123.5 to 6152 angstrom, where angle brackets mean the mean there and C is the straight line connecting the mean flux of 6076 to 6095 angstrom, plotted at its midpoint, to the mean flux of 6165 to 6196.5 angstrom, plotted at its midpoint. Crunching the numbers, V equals 0.022 mag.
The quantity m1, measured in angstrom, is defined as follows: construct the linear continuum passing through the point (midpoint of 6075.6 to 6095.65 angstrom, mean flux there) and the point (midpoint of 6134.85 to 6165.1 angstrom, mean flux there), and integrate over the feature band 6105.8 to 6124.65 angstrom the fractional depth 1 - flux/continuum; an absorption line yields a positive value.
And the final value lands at 1.3 angstrom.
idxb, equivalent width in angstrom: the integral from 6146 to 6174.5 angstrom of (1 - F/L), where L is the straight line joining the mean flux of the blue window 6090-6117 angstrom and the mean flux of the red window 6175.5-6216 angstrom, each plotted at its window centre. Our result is -2.5 angstrom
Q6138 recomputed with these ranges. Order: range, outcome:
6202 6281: 17.8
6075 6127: 16.5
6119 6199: 17.2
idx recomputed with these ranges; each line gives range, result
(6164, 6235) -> 17.5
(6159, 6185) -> 17.7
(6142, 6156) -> 17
